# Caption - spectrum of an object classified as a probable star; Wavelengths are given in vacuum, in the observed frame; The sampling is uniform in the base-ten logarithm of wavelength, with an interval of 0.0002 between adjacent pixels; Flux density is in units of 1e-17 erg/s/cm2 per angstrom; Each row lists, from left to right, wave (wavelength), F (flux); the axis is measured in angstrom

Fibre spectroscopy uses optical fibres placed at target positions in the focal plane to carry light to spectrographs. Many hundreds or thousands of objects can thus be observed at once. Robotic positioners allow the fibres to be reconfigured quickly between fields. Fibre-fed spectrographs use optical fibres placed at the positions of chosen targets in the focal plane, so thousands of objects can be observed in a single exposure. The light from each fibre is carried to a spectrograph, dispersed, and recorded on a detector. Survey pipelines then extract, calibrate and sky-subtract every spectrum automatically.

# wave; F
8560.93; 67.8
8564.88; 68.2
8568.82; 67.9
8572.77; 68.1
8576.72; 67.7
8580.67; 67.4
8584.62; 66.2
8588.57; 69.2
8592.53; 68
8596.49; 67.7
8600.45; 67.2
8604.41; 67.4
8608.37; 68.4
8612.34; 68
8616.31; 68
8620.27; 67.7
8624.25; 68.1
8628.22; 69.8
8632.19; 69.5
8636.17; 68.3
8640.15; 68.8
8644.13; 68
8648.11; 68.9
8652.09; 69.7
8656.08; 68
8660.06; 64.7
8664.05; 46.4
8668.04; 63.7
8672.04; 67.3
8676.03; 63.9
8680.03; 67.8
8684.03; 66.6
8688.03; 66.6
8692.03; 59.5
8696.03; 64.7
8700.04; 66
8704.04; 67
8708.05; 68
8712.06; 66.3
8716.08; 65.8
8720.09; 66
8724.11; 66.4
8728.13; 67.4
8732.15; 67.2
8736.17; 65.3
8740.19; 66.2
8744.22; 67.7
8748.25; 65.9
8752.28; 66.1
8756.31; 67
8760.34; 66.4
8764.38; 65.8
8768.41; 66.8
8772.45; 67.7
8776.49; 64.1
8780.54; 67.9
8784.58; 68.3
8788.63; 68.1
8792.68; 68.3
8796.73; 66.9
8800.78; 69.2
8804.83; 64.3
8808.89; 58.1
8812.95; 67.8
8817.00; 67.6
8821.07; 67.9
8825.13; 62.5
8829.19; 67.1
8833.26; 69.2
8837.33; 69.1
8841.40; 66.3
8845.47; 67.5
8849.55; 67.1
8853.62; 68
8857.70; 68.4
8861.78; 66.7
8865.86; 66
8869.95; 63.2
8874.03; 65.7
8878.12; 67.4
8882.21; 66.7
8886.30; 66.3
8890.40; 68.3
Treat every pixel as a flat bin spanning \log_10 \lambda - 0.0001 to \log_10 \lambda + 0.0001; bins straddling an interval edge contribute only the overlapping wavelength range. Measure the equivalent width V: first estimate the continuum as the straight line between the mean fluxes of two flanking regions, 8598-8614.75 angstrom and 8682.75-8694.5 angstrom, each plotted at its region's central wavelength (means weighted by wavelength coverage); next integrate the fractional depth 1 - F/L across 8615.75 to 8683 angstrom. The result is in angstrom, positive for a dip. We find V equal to -0.5 angstrom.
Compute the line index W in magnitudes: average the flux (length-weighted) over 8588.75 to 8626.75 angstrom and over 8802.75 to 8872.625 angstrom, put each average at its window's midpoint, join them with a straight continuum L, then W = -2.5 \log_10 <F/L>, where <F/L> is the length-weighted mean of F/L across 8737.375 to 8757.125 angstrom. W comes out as 0.007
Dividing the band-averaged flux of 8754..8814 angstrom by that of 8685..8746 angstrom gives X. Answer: 1.0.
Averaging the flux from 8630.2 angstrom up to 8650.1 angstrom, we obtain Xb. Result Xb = 68.7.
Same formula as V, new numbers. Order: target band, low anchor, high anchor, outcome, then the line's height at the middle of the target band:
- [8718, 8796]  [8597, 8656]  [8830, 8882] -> 1.0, 67.6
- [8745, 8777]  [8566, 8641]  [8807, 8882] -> 0.3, 67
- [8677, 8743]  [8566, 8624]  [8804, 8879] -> 1.1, 67.1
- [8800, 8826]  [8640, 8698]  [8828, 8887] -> 0.5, 66.5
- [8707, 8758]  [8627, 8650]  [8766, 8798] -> 1.0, 67.8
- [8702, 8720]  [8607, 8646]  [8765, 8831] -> 0.2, 67.4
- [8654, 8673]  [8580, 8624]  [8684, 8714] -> 1.3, 66.4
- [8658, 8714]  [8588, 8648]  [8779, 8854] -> 3.0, 67.8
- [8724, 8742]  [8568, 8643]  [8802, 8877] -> 0.2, 67.1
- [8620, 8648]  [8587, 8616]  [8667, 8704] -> -0.7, 66.9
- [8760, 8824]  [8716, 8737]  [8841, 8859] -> 0.5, 67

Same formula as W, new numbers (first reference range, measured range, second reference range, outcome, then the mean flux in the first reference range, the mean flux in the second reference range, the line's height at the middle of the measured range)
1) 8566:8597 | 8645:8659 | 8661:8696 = -0.07 mag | 67.8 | 62.9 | 64.2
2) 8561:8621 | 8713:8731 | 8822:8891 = 0.01 mag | 67.8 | 66.8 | 67.3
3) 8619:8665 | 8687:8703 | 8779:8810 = 0.04 mag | 66.9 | 66.6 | 66.8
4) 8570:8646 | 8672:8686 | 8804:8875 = 0.02 mag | 68.1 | 66.3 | 67.5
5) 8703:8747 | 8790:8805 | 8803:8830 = -0.04 mag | 66.6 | 65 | 65.3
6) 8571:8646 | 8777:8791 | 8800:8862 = -0.01 mag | 68.1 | 66.6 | 66.9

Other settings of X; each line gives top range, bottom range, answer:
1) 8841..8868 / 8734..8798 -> 1.01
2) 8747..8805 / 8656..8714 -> 1.04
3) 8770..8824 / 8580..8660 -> 0.98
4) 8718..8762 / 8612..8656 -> 0.97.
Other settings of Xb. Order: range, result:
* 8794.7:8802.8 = 68.1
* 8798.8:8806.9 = 66.7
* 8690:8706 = 64.3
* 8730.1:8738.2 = 66.3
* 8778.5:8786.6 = 68.1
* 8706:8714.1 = 67.1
